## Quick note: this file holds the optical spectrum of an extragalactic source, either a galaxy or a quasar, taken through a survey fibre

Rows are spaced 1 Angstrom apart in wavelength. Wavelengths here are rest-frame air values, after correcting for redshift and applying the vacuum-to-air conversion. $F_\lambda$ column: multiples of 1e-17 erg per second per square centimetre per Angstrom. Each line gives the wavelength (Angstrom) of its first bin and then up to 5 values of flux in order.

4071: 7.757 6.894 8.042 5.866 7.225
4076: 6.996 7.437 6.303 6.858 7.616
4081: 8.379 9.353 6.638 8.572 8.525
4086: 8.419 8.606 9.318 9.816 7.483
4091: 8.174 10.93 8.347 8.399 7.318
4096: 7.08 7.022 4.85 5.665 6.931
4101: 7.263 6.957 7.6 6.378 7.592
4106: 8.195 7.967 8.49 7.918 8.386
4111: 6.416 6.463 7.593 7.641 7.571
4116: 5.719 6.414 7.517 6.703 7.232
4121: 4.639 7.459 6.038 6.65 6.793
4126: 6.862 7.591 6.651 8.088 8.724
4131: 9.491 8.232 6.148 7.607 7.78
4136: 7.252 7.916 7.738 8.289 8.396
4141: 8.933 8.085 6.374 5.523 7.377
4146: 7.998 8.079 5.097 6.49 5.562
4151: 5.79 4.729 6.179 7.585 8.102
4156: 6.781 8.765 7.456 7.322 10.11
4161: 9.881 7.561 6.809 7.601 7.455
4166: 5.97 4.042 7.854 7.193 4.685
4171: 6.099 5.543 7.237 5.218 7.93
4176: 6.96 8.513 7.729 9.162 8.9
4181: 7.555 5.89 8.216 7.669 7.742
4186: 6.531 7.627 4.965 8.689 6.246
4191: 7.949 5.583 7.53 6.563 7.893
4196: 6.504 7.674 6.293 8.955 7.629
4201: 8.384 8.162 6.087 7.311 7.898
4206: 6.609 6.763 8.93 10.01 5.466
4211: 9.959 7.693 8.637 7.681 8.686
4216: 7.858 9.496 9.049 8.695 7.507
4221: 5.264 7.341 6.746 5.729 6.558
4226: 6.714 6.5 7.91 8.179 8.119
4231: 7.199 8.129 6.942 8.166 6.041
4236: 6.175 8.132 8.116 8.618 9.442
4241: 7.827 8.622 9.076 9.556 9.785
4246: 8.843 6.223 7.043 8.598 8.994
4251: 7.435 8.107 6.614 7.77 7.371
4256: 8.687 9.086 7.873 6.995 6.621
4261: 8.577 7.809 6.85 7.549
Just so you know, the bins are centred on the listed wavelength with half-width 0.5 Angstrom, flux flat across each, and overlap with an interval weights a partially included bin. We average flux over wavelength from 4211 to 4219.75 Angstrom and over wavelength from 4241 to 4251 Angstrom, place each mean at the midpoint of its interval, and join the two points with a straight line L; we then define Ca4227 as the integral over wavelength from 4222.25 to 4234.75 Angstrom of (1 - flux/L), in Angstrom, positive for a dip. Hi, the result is 1.9 Angstrom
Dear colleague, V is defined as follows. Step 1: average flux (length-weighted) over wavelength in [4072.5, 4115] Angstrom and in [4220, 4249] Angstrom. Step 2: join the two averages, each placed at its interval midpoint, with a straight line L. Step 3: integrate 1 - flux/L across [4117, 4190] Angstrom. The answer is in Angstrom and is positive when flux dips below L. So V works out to 4.1 Angstrom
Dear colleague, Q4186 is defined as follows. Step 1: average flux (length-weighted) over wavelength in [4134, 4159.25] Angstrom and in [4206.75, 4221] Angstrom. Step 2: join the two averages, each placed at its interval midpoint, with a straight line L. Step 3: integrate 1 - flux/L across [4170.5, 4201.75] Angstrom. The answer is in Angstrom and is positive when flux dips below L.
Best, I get 2.1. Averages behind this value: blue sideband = 7.19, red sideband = 8.24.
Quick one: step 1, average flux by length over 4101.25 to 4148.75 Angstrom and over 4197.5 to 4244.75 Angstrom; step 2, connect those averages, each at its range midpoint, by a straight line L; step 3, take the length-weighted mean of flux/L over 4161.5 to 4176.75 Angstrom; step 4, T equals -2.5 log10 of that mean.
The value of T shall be 0.15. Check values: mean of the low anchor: 7.33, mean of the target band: 6.58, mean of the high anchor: 7.77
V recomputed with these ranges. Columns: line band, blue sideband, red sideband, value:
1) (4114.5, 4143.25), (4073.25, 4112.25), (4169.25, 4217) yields 0.81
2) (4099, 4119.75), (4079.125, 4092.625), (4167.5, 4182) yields 2.36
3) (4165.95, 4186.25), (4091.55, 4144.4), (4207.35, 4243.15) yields 1.56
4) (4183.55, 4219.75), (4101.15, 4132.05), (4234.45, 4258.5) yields 0.74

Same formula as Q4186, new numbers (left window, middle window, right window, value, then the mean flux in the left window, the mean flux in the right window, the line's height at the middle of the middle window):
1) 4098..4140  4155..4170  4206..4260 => 0.1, 7.27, 7.84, 7.49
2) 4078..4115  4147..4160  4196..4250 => 1.5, 7.73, 7.79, 7.76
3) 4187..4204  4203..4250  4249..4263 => -1.8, 7.21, 7.83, 7.53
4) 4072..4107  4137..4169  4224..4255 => 2.0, 7.65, 7.81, 7.71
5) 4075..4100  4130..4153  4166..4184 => 0.2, 7.81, 6.97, 7.29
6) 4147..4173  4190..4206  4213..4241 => 0.0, 6.86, 7.62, 7.29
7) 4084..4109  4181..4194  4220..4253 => 1.1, 7.82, 7.67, 7.73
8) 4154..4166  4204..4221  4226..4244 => -0.5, 7.89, 7.85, 7.86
